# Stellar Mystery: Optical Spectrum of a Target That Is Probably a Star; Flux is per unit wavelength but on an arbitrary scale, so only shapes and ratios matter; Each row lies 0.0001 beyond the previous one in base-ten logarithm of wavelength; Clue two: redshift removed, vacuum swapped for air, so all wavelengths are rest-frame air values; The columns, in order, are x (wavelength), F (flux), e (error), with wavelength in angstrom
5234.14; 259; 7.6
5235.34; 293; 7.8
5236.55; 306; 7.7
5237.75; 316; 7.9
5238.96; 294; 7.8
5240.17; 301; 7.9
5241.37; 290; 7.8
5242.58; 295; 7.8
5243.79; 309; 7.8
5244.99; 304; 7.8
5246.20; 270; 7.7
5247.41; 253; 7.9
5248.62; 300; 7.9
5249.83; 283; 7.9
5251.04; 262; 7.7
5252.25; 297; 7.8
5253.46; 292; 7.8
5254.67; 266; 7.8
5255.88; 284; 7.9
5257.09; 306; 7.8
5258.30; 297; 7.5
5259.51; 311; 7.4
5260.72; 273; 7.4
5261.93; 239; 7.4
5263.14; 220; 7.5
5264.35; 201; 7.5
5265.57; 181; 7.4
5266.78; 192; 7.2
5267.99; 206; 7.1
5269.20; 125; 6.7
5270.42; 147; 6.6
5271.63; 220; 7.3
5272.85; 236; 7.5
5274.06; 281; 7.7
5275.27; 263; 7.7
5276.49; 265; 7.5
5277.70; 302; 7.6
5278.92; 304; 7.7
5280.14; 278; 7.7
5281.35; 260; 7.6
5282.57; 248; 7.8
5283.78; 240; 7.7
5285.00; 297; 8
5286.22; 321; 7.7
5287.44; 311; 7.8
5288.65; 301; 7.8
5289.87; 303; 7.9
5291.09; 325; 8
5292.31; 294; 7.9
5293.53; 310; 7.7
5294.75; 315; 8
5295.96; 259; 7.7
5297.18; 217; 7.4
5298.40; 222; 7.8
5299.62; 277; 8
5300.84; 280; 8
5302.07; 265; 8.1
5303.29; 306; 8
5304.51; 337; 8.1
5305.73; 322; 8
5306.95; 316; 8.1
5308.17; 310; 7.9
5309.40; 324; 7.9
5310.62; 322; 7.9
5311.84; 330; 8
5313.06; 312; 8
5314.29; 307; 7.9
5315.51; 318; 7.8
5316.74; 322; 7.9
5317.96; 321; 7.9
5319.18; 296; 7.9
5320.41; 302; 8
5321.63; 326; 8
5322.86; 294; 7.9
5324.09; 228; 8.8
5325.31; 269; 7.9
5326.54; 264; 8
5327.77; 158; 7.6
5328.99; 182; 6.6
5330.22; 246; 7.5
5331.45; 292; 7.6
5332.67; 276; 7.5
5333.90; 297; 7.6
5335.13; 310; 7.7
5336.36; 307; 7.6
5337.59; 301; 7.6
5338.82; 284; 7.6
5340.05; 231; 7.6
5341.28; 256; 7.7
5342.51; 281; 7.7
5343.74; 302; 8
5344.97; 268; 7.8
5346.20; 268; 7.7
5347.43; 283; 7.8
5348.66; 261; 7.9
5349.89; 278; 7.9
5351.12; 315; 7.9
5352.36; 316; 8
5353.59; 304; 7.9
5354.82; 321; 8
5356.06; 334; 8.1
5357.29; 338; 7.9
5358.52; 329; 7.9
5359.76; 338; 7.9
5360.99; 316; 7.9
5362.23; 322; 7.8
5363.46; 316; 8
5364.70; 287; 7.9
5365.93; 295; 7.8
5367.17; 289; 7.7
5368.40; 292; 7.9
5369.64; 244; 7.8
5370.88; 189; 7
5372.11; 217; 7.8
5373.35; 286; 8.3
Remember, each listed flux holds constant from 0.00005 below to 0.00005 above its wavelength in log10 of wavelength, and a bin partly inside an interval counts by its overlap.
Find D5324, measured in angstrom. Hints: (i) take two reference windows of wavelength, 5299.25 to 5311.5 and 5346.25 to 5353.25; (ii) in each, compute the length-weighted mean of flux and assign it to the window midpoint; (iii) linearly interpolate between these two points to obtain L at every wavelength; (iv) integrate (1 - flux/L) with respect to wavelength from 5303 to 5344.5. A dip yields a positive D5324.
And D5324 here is 1.4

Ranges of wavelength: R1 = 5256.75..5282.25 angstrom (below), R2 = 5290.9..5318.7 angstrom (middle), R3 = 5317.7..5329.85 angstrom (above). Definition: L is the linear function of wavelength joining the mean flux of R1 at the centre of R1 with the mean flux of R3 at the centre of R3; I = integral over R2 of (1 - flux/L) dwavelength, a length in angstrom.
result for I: -4.9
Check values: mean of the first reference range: 243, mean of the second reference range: 262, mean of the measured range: 300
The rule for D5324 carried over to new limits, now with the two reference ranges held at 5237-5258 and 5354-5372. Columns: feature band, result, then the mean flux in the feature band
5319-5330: 1.5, 256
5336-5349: 0.9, 276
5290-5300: 0.5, 279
